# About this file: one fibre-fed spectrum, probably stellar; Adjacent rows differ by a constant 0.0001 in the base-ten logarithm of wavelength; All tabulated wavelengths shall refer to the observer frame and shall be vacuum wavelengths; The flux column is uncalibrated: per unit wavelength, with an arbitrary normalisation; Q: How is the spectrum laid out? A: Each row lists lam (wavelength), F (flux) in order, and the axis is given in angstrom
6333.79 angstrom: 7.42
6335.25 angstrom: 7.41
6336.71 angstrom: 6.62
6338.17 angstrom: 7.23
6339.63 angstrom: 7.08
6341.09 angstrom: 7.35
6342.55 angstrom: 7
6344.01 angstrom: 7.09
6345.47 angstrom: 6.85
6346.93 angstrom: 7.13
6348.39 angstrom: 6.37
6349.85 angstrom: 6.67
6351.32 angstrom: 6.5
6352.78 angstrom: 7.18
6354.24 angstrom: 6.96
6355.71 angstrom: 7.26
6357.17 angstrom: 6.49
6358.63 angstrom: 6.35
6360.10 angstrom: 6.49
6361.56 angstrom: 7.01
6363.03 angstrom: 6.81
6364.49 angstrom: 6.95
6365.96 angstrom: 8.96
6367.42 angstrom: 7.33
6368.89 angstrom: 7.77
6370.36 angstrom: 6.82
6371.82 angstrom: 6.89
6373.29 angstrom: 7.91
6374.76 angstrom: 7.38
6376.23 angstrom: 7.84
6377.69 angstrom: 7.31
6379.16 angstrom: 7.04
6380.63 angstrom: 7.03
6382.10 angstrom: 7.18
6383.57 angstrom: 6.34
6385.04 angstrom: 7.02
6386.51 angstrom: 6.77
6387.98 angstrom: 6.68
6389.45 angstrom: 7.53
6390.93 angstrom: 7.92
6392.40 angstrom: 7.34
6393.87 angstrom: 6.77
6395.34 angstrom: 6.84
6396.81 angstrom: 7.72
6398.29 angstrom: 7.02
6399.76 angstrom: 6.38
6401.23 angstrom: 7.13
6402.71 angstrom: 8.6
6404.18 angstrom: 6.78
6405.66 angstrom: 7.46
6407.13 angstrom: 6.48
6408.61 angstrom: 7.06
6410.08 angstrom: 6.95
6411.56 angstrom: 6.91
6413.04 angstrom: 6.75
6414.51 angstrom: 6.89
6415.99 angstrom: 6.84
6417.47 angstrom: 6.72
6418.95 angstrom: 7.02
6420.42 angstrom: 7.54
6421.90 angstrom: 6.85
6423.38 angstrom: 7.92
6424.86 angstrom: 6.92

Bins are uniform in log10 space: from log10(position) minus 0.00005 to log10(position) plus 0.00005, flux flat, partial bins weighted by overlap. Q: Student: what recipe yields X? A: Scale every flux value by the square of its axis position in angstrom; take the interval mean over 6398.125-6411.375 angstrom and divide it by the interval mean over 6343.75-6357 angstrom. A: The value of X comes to 1.05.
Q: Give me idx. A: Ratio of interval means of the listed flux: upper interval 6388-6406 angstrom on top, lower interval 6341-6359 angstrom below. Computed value 1.06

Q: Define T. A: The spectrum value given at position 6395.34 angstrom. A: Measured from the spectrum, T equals 6.84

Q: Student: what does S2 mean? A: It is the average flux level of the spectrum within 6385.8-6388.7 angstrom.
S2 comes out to 6.73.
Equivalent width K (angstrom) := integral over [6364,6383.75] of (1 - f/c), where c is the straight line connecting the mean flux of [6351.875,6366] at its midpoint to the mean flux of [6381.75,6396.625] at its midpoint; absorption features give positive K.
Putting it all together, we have -1.0 angstrom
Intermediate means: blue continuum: 6.95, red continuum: 7.06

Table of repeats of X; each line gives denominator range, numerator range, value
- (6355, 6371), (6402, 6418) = 1.00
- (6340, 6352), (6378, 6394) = 1.04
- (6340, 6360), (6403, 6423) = 1.04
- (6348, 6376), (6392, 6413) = 1.01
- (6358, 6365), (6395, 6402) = 1.06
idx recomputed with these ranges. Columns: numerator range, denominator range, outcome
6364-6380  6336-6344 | 1.06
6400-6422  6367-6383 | 0.97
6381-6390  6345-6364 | 1.02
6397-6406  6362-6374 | 0.98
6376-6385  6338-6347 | 1.00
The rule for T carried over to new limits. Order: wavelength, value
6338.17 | 7.23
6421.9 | 6.85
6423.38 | 7.92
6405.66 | 7.46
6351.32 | 6.5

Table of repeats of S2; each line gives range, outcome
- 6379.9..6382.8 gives 7.1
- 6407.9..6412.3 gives 6.97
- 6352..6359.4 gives 6.84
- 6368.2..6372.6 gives 7.16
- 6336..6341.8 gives 7.07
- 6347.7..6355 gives 6.73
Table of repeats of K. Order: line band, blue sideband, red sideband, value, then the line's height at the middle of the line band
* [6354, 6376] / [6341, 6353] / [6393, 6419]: -0.84 angstrom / 6.92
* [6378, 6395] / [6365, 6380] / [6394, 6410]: 0.63 angstrom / 7.33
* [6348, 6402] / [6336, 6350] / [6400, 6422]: -0.64 angstrom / 7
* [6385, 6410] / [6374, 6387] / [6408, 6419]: -0.55 angstrom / 6.99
